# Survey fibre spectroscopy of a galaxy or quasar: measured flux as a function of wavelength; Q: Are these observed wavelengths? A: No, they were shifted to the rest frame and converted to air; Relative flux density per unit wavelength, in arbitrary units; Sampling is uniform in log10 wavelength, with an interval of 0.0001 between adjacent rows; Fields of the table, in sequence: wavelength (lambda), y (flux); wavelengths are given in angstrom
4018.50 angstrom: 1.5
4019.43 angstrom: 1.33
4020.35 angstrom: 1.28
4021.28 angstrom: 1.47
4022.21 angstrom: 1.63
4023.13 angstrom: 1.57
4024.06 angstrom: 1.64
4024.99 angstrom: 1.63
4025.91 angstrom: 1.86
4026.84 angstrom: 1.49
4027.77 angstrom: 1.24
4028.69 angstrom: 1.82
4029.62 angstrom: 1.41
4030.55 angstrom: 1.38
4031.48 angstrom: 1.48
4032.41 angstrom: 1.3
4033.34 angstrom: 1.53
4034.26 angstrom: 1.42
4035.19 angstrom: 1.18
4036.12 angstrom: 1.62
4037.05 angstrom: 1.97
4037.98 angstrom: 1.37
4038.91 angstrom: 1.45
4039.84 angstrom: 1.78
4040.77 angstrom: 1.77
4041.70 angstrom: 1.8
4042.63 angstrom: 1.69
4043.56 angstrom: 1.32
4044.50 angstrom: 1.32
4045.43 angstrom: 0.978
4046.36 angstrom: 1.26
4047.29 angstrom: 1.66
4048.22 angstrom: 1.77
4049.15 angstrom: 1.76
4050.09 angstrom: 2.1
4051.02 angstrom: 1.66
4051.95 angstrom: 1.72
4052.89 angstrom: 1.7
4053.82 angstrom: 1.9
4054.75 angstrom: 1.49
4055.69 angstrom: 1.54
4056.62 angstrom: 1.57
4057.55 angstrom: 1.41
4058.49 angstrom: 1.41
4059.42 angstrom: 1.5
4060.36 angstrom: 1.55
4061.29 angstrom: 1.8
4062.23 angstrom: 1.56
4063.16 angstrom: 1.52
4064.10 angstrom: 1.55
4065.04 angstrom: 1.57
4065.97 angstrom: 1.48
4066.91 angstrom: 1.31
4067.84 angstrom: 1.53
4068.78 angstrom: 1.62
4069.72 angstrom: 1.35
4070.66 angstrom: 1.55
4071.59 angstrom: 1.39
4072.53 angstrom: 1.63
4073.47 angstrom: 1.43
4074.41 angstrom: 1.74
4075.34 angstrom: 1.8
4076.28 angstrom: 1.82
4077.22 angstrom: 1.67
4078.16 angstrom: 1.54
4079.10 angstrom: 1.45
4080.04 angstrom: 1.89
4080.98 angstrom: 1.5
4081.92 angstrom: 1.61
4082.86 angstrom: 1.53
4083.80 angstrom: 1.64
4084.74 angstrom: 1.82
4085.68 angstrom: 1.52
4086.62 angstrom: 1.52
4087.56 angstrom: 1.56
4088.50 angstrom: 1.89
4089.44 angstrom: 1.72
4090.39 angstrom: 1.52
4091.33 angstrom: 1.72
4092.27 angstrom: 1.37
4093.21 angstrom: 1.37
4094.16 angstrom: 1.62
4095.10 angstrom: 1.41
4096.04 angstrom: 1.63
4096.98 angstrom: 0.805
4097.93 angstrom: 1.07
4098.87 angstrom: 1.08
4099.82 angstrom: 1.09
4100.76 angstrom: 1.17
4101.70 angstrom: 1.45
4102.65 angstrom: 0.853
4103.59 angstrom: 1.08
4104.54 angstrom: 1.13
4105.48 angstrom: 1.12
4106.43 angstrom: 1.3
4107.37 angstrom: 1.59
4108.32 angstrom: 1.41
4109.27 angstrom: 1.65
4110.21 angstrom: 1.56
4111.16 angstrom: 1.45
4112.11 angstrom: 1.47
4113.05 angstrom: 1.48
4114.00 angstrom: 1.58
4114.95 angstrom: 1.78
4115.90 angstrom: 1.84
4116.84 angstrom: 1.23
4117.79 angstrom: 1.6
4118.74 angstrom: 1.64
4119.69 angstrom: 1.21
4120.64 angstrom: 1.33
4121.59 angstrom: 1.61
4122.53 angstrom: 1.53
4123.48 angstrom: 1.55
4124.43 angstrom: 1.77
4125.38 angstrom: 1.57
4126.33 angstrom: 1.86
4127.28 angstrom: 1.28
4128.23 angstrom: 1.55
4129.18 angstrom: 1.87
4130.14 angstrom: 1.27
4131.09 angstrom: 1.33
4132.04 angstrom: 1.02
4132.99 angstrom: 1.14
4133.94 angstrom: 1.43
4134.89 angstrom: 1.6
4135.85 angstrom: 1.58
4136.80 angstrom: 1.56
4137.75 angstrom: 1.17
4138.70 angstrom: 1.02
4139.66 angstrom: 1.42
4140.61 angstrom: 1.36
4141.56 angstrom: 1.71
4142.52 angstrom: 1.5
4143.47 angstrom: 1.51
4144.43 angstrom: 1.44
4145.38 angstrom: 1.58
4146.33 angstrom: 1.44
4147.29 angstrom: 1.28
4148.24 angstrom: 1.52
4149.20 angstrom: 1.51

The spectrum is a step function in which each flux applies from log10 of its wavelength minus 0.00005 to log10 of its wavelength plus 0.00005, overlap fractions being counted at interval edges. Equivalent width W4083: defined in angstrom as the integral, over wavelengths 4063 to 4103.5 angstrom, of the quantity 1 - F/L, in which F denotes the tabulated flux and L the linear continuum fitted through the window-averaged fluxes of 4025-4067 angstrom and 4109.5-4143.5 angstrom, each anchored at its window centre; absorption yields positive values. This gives 0.9 angstrom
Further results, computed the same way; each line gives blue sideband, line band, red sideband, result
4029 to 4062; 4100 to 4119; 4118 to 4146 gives 0.97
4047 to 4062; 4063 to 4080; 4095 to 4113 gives -0.40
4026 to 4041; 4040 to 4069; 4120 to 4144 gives -1.37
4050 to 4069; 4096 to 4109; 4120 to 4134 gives 2.76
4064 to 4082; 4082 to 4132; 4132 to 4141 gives -0.38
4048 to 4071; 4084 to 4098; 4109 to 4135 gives 0.29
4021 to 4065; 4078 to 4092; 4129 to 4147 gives -1.22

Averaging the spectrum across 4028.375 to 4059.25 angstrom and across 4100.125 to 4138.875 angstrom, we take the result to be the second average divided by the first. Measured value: 0.9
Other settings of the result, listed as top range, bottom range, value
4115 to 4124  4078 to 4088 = 0.95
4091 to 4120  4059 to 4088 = 0.87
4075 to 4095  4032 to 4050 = 1.05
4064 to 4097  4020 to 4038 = 1.03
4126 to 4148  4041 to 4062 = 0.90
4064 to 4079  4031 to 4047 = 1.05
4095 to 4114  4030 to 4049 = 0.86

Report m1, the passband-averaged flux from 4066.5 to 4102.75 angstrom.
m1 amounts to 1.5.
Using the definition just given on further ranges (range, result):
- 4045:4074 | 1.56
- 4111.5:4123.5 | 1.53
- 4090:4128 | 1.42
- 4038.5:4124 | 1.52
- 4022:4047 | 1.52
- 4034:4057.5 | 1.59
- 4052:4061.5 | 1.59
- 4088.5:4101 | 1.38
